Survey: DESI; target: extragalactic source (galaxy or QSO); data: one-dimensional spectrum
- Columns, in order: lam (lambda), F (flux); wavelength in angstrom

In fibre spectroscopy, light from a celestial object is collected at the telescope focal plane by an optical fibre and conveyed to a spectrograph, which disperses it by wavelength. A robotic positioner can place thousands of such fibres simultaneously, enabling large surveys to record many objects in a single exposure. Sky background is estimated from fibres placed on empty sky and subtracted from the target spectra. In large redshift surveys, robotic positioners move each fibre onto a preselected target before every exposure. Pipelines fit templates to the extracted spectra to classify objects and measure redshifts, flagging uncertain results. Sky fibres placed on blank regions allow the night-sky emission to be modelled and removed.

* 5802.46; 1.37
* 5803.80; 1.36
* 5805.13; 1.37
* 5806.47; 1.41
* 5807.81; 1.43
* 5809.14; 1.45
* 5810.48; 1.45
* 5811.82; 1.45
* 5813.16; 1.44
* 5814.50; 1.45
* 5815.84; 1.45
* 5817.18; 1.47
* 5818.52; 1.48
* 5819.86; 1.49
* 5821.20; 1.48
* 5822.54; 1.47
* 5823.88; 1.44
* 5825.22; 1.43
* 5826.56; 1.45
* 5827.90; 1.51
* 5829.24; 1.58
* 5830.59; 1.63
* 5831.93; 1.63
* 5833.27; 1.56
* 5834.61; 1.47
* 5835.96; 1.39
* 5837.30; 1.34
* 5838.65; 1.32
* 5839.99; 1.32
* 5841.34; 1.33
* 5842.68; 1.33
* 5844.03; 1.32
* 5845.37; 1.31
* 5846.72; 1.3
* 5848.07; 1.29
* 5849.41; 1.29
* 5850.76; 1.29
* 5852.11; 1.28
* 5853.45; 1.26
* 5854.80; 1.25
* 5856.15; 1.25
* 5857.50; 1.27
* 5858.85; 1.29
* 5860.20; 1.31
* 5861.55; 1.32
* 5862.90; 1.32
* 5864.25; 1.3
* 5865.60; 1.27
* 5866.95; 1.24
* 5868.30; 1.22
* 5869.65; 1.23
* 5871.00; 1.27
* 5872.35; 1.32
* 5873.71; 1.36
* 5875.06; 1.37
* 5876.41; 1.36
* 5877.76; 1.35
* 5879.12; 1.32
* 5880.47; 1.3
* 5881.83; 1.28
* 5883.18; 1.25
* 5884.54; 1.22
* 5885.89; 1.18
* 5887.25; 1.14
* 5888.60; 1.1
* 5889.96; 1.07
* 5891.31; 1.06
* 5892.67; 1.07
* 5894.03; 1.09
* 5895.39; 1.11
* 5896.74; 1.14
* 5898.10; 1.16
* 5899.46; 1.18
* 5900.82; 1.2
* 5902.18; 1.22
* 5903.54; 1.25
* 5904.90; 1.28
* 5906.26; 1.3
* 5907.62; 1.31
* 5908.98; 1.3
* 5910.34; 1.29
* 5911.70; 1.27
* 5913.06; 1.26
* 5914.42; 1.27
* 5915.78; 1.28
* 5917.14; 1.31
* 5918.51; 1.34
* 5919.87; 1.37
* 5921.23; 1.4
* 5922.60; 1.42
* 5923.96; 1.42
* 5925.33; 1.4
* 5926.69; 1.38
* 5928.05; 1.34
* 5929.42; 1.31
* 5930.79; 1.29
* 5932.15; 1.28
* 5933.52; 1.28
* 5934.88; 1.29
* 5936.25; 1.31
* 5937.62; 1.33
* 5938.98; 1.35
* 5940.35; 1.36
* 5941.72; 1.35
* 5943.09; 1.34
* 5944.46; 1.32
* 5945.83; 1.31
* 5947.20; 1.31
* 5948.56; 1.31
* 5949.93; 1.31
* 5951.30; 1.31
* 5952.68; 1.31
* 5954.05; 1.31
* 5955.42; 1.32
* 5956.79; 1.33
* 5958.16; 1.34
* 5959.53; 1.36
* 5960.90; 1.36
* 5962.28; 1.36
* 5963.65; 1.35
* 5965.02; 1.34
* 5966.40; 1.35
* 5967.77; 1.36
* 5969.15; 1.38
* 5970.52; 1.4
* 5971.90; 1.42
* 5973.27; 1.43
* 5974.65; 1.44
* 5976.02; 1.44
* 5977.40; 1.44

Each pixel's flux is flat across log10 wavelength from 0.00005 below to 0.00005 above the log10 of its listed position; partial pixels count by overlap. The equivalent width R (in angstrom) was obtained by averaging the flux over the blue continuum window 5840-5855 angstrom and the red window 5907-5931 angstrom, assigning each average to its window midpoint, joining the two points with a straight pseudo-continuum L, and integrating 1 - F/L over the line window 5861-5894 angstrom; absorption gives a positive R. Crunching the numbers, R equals 1.7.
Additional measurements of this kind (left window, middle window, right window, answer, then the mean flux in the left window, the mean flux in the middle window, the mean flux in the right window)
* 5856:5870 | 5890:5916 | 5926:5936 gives 1.8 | 1.28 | 1.21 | 1.31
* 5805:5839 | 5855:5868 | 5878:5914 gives 0.4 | 1.47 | 1.28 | 1.21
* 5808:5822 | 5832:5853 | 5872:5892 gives 0.3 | 1.46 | 1.35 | 1.24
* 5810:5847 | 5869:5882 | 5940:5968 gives 0.8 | 1.44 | 1.32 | 1.33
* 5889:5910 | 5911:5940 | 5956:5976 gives -1.6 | 1.18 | 1.33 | 1.38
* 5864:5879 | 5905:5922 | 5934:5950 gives 0.1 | 1.3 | 1.31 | 1.32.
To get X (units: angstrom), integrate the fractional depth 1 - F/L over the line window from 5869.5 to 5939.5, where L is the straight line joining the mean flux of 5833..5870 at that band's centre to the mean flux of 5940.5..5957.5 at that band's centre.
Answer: 2.4 angstrom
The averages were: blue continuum 1.31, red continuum 1.32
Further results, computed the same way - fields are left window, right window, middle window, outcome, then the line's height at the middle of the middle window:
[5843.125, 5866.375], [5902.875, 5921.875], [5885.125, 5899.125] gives 2.0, 1.3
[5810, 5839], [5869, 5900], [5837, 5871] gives 1.4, 1.35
